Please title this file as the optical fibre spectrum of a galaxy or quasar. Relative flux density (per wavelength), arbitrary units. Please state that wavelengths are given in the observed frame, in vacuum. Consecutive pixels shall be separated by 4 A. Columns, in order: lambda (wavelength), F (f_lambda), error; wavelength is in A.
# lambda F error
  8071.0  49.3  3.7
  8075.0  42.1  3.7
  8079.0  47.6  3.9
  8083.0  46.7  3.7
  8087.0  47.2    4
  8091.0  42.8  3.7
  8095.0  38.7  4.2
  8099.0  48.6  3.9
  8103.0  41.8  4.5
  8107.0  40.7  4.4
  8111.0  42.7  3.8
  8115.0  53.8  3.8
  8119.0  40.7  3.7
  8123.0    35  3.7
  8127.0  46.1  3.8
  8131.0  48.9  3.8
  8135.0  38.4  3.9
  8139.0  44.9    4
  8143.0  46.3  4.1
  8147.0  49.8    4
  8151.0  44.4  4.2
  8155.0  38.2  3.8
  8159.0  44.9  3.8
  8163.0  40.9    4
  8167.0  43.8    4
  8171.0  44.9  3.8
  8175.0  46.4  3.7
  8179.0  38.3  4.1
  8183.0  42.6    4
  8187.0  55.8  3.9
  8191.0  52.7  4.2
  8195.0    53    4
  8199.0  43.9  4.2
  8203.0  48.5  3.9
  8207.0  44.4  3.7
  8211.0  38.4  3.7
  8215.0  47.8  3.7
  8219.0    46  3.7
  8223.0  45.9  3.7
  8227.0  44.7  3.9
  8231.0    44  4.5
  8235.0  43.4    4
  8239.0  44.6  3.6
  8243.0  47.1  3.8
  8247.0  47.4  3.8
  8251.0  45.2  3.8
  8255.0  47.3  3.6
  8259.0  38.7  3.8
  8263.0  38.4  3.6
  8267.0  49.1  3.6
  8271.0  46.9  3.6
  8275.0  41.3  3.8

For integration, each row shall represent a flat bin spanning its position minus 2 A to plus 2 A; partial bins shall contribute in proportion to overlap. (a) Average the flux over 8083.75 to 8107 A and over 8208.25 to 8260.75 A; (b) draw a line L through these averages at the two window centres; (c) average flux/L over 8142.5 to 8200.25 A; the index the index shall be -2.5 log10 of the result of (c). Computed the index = -0.04 mag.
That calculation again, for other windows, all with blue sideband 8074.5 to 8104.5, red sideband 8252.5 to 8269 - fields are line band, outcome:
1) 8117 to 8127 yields 0.13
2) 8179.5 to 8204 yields -0.11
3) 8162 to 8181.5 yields 0.03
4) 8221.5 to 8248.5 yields -0.04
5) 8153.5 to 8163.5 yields 0.07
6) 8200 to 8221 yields -0.03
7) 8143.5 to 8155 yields -0.03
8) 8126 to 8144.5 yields -0.01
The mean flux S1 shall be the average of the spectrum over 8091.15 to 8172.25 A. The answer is 43.6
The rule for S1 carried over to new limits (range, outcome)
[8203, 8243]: 44.7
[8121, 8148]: 44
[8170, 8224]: 46.4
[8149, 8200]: 45.4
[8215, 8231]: 45.6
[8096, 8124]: 43.5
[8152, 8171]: 42.4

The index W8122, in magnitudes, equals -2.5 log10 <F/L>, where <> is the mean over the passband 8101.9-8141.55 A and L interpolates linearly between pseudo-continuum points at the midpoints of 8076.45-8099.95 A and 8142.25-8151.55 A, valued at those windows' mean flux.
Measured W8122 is 0.07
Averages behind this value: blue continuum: 45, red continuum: 47.3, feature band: 43.4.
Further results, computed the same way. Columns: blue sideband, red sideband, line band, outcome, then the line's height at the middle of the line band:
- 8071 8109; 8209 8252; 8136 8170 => 0.01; 44.6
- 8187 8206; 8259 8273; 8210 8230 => 0.07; 47.9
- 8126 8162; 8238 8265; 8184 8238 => -0.06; 44.2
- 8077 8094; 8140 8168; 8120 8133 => 0.04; 44.7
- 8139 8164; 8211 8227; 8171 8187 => 0.01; 44.7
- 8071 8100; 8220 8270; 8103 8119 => 0.01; 44.9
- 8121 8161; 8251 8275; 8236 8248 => -0.05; 43.9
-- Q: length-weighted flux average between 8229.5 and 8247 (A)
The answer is 45.1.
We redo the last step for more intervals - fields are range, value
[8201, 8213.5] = 43.9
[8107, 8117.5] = 46.5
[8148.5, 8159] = 42.4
